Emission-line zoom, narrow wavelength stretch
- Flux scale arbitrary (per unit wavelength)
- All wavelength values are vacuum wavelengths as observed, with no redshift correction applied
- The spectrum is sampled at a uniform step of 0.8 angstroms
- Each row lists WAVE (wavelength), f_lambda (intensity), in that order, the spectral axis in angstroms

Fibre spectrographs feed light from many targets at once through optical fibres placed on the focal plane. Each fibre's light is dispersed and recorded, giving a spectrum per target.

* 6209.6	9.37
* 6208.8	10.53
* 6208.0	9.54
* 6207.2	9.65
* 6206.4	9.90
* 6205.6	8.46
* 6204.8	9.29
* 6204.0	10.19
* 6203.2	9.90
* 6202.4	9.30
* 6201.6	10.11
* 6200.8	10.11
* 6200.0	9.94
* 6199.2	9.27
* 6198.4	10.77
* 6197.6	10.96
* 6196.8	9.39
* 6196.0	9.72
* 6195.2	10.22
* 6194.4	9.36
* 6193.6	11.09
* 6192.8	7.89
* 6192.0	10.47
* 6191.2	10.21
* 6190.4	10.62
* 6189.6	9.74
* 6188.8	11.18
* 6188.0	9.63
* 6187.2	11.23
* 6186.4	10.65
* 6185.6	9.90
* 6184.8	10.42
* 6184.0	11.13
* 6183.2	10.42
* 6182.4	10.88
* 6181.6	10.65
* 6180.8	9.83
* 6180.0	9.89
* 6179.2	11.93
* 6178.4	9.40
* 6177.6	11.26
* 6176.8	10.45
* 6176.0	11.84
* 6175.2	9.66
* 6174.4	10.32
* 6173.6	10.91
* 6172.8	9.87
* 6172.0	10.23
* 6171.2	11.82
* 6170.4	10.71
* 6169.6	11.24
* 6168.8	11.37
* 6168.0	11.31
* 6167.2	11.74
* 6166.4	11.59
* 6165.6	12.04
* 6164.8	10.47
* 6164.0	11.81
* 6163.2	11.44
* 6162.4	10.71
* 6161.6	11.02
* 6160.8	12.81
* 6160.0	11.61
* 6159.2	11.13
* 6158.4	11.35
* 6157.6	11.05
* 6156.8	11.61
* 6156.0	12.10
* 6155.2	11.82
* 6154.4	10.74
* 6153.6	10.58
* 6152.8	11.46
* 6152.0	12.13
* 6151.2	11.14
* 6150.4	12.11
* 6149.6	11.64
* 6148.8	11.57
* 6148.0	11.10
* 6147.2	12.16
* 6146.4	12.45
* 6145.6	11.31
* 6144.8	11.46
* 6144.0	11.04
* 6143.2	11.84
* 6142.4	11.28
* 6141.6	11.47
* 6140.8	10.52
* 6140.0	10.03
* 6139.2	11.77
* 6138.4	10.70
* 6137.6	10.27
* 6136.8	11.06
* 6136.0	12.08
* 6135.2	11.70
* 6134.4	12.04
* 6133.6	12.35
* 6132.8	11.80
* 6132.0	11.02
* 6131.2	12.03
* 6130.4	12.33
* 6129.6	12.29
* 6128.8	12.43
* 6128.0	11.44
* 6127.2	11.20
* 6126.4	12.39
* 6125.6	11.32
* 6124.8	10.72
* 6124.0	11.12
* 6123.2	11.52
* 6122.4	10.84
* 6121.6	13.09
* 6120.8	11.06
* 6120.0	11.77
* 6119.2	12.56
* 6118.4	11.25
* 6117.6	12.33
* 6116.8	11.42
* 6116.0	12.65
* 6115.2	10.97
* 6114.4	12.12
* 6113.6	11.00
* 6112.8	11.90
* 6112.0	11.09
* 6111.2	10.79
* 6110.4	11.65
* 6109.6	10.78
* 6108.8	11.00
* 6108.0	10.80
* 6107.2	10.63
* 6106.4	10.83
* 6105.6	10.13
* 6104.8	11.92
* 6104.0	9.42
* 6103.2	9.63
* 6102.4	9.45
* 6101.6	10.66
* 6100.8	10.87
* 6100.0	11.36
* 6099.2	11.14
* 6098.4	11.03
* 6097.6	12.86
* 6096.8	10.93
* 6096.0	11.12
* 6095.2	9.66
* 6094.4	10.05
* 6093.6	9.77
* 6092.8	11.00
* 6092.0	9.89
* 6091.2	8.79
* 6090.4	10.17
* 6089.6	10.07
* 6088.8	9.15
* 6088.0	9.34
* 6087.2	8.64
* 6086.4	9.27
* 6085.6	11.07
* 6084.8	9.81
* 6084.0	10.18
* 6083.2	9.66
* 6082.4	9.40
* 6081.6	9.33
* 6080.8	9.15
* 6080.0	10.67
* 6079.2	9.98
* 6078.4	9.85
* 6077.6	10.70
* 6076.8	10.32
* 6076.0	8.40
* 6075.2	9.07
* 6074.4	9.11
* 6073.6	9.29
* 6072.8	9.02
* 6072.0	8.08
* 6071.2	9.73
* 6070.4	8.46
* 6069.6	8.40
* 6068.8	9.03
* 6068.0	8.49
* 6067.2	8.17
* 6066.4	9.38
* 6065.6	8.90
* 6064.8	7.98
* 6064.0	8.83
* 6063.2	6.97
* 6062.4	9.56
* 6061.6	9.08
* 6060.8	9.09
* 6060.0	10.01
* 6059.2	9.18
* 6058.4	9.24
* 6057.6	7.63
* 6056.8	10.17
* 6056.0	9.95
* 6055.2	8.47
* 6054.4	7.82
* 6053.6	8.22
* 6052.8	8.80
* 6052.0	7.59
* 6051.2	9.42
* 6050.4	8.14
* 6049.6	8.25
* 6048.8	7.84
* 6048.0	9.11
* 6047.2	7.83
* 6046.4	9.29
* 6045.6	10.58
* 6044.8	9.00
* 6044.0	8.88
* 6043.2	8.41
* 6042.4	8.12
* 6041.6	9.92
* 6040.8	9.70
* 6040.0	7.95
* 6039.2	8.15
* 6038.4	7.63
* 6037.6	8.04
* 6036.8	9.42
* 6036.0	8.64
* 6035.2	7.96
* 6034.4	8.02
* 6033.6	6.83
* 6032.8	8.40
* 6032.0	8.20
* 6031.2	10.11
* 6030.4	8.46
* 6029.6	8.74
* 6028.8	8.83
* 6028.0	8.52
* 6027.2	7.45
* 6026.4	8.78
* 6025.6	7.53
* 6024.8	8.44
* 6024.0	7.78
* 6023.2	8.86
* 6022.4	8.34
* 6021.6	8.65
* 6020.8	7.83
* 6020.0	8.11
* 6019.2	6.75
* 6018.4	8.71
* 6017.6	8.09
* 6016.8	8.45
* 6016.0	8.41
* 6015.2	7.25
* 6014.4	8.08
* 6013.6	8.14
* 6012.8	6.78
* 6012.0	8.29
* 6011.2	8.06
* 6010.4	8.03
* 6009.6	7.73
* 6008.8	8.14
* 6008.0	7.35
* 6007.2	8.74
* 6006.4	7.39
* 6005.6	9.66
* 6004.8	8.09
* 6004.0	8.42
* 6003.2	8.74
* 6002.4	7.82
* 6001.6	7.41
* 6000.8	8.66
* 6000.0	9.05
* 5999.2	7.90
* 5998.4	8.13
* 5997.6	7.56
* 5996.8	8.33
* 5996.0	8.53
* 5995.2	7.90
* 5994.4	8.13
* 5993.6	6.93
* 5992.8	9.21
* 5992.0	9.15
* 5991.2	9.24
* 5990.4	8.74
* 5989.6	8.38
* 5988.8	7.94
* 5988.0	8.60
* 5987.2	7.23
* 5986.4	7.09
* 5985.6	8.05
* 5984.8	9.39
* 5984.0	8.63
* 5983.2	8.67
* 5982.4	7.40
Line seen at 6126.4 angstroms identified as Mg II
